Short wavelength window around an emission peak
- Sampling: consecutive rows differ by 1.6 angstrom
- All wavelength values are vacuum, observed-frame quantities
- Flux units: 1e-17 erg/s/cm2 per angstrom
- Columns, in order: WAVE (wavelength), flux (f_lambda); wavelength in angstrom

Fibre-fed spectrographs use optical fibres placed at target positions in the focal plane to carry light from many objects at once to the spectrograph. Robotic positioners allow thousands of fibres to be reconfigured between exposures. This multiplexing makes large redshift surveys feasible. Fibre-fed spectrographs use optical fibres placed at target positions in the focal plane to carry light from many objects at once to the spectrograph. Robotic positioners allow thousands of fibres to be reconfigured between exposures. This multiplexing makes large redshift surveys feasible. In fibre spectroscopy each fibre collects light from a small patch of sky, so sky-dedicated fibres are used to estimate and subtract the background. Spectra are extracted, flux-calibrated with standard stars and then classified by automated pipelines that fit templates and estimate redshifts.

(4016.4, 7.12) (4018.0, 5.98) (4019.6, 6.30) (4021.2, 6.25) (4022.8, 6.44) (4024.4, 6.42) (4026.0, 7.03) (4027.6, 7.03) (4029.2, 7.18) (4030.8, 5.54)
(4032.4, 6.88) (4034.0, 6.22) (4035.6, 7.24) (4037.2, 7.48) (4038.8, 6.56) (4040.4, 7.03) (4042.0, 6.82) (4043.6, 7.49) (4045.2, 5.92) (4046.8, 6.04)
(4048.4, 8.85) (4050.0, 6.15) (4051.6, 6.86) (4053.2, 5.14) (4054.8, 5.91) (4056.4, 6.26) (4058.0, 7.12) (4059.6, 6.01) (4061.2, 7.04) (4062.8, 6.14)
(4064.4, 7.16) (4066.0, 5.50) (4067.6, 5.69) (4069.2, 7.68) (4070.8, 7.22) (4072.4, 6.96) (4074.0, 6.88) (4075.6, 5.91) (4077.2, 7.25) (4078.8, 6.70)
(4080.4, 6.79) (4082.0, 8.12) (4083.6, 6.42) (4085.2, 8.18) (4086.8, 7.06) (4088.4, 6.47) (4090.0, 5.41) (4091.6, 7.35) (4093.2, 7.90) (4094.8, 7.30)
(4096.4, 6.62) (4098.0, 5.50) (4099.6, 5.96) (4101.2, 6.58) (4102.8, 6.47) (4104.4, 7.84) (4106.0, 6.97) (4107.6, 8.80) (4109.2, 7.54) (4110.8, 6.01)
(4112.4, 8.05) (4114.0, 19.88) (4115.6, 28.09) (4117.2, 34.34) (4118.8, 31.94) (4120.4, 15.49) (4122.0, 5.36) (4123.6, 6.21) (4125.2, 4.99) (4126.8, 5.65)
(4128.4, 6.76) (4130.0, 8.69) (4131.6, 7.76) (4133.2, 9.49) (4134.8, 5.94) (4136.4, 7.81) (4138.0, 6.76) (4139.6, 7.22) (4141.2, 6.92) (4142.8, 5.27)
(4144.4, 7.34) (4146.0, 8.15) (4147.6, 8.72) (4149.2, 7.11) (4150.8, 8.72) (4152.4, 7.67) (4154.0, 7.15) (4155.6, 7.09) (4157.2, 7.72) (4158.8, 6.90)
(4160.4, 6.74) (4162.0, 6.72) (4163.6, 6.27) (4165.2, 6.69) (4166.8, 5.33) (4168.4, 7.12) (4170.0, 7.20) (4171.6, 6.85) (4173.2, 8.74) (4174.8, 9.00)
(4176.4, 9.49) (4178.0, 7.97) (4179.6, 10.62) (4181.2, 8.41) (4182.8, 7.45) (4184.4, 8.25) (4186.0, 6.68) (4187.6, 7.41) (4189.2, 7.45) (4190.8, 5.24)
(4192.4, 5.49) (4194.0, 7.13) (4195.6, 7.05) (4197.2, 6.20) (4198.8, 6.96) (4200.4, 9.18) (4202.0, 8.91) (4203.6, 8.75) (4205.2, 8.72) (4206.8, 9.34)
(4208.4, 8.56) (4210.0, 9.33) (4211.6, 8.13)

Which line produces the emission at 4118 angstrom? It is [O II]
